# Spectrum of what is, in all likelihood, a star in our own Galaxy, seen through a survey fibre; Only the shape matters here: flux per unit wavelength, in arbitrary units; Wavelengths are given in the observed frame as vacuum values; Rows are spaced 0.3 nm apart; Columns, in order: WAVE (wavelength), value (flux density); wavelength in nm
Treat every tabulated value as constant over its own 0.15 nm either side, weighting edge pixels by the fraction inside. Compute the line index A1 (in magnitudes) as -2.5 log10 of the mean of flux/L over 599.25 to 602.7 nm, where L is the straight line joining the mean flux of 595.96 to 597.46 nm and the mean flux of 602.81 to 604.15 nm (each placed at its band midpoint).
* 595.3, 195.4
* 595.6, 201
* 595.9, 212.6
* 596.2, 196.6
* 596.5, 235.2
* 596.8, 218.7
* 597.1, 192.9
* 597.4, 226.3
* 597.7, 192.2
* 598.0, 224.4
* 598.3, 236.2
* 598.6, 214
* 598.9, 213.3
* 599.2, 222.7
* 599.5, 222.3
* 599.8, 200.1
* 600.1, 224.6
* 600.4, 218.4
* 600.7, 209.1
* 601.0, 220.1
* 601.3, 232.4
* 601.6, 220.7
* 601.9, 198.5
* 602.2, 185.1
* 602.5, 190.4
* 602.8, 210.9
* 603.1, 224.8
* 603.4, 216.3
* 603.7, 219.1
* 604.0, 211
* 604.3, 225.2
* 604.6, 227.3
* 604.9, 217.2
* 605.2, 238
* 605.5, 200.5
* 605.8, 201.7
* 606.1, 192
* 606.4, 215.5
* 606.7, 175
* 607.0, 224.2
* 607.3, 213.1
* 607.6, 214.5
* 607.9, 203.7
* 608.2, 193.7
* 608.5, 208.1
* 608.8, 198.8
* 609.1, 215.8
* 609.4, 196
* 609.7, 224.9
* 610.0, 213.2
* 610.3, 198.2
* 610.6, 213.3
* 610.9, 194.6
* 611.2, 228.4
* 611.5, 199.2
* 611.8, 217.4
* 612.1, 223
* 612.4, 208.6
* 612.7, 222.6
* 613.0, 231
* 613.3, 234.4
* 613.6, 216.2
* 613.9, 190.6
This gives 0.02 mag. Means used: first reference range 213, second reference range 217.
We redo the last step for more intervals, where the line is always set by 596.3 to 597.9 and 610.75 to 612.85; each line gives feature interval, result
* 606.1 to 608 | 0.03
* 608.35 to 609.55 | 0.04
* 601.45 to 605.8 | 0.00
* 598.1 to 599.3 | -0.04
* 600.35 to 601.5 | -0.04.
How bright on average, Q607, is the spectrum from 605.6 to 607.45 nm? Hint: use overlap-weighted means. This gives 204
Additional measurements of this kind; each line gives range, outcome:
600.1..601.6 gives 221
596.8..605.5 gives 215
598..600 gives 219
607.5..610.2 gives 207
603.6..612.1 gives 210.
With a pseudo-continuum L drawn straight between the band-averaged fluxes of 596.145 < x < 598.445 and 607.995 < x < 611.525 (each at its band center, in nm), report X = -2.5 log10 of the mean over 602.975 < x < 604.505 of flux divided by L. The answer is -0.04 mag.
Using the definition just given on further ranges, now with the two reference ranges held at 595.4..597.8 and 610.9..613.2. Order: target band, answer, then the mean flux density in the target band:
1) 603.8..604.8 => -0.037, 221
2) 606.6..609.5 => 0.054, 205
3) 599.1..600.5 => -0.032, 217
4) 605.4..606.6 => 0.068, 201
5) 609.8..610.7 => 0.039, 209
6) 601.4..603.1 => 0.043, 204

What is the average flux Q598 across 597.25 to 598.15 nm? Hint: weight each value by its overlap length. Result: 214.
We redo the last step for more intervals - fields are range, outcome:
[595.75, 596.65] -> 215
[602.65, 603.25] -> 218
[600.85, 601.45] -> 226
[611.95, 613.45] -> 224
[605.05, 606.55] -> 210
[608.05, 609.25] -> 204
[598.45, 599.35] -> 217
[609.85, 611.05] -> 205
